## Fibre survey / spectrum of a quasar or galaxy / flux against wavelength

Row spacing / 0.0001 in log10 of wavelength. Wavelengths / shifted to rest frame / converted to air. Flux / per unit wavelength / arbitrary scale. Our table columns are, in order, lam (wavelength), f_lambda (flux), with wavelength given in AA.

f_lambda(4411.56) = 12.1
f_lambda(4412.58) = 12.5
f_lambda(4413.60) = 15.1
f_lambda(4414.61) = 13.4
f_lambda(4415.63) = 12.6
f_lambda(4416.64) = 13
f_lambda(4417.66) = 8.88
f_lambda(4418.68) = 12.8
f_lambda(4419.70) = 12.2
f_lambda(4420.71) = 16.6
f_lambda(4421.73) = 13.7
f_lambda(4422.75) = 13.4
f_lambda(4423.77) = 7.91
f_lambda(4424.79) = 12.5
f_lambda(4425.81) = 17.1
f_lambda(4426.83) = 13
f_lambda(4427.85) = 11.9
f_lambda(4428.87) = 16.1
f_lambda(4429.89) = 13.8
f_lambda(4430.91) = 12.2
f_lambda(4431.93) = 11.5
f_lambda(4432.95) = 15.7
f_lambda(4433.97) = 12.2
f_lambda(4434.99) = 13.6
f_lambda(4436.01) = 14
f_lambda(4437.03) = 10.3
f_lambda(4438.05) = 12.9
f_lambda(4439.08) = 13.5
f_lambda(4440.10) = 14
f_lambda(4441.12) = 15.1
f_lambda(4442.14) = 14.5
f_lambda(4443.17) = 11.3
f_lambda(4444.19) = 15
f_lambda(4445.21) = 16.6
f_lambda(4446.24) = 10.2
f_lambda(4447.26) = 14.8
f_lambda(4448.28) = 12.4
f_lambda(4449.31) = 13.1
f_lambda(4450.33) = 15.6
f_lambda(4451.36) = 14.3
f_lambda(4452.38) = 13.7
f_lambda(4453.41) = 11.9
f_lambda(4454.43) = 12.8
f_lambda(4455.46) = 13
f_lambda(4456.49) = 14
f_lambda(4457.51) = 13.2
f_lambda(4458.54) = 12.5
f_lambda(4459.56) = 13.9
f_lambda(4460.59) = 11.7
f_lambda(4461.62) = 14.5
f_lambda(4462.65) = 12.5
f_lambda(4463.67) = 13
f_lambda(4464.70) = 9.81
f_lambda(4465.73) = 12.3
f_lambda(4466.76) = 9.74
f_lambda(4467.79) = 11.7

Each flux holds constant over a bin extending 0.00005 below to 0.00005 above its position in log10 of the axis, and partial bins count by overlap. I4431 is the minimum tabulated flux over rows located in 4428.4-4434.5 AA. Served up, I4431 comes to 11.5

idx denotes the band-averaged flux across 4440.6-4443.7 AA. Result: 13.6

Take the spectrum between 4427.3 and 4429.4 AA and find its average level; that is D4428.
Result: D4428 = 14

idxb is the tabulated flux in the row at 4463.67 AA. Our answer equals 13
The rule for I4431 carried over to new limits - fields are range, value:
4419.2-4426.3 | 7.91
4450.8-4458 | 11.9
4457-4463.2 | 11.7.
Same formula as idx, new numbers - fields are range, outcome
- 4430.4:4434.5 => 12.9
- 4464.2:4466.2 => 11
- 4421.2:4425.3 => 11.9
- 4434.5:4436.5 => 13.8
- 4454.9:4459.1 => 13.2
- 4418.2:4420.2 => 12.5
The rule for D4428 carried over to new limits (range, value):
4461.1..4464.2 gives 13.3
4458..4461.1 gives 12.7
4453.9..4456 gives 12.9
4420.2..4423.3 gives 14.5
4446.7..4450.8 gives 13.9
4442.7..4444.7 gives 13.2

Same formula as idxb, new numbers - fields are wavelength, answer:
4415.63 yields 12.6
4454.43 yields 12.8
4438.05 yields 12.9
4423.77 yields 7.91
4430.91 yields 12.2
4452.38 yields 13.7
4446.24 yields 10.2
